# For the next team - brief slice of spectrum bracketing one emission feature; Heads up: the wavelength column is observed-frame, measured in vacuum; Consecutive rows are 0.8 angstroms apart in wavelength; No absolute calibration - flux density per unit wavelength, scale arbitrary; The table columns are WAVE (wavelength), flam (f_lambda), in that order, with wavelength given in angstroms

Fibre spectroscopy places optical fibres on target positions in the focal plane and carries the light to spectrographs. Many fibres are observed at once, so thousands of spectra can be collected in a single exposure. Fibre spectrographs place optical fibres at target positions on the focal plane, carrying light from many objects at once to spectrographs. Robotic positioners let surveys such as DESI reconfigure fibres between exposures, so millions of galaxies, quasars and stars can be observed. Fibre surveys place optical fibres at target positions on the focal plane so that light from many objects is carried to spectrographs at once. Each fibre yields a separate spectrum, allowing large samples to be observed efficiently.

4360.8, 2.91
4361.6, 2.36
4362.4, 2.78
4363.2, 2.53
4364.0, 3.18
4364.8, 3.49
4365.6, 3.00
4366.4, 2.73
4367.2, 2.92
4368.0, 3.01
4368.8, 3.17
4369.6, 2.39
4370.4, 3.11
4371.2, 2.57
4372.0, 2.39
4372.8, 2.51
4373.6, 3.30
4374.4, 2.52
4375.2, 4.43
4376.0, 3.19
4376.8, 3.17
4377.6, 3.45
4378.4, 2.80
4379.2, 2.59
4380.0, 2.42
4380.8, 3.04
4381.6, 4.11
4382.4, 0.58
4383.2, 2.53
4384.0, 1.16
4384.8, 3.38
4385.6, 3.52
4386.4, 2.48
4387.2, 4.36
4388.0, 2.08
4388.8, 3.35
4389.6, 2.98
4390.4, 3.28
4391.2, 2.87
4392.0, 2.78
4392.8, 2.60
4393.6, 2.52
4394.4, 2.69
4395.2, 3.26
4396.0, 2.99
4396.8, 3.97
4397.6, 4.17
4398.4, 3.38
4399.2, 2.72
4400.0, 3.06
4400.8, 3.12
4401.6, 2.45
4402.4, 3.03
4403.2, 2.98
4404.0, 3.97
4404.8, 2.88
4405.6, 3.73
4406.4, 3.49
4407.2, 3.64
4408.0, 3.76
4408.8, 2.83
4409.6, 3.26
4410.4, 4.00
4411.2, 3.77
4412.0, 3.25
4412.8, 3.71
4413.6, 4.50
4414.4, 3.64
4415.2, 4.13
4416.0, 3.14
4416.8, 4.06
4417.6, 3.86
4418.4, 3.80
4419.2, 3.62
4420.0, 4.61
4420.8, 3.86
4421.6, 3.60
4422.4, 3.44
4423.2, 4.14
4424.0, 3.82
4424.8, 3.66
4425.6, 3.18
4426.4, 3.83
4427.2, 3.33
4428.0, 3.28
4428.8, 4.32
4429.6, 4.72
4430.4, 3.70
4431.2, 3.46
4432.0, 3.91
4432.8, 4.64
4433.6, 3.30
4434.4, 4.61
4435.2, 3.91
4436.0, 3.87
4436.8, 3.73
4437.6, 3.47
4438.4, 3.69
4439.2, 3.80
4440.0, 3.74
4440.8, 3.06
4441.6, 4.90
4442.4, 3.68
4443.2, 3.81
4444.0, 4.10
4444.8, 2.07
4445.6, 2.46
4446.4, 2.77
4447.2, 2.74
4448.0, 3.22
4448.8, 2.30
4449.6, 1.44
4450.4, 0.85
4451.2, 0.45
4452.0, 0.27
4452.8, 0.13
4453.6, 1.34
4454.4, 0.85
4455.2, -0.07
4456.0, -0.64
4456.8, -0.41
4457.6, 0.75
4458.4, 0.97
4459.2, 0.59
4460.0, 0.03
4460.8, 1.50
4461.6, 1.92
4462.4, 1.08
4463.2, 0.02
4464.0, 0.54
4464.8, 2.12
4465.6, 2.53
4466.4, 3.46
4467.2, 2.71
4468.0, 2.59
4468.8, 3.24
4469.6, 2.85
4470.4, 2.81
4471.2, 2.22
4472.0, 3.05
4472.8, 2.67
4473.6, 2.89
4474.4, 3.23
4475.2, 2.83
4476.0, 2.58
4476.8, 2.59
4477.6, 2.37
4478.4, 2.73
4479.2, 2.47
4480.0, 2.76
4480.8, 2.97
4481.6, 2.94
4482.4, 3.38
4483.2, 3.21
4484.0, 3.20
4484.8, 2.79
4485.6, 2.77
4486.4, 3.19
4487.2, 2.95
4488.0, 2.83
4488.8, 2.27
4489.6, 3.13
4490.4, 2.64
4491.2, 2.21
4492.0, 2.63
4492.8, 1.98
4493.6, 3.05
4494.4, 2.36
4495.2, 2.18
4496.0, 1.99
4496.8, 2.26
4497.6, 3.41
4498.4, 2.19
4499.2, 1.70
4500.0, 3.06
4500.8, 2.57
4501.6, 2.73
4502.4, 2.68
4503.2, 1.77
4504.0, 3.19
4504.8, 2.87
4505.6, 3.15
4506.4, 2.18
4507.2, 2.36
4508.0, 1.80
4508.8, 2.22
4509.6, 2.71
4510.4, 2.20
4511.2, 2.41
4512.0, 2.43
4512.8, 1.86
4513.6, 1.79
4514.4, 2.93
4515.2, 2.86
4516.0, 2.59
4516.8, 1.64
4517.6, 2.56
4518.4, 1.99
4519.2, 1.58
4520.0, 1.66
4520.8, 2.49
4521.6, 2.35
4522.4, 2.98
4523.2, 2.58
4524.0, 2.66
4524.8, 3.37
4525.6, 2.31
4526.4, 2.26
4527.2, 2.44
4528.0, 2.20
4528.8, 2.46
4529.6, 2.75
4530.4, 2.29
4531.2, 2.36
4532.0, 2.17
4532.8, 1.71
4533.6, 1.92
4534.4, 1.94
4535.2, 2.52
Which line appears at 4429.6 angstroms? C IV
